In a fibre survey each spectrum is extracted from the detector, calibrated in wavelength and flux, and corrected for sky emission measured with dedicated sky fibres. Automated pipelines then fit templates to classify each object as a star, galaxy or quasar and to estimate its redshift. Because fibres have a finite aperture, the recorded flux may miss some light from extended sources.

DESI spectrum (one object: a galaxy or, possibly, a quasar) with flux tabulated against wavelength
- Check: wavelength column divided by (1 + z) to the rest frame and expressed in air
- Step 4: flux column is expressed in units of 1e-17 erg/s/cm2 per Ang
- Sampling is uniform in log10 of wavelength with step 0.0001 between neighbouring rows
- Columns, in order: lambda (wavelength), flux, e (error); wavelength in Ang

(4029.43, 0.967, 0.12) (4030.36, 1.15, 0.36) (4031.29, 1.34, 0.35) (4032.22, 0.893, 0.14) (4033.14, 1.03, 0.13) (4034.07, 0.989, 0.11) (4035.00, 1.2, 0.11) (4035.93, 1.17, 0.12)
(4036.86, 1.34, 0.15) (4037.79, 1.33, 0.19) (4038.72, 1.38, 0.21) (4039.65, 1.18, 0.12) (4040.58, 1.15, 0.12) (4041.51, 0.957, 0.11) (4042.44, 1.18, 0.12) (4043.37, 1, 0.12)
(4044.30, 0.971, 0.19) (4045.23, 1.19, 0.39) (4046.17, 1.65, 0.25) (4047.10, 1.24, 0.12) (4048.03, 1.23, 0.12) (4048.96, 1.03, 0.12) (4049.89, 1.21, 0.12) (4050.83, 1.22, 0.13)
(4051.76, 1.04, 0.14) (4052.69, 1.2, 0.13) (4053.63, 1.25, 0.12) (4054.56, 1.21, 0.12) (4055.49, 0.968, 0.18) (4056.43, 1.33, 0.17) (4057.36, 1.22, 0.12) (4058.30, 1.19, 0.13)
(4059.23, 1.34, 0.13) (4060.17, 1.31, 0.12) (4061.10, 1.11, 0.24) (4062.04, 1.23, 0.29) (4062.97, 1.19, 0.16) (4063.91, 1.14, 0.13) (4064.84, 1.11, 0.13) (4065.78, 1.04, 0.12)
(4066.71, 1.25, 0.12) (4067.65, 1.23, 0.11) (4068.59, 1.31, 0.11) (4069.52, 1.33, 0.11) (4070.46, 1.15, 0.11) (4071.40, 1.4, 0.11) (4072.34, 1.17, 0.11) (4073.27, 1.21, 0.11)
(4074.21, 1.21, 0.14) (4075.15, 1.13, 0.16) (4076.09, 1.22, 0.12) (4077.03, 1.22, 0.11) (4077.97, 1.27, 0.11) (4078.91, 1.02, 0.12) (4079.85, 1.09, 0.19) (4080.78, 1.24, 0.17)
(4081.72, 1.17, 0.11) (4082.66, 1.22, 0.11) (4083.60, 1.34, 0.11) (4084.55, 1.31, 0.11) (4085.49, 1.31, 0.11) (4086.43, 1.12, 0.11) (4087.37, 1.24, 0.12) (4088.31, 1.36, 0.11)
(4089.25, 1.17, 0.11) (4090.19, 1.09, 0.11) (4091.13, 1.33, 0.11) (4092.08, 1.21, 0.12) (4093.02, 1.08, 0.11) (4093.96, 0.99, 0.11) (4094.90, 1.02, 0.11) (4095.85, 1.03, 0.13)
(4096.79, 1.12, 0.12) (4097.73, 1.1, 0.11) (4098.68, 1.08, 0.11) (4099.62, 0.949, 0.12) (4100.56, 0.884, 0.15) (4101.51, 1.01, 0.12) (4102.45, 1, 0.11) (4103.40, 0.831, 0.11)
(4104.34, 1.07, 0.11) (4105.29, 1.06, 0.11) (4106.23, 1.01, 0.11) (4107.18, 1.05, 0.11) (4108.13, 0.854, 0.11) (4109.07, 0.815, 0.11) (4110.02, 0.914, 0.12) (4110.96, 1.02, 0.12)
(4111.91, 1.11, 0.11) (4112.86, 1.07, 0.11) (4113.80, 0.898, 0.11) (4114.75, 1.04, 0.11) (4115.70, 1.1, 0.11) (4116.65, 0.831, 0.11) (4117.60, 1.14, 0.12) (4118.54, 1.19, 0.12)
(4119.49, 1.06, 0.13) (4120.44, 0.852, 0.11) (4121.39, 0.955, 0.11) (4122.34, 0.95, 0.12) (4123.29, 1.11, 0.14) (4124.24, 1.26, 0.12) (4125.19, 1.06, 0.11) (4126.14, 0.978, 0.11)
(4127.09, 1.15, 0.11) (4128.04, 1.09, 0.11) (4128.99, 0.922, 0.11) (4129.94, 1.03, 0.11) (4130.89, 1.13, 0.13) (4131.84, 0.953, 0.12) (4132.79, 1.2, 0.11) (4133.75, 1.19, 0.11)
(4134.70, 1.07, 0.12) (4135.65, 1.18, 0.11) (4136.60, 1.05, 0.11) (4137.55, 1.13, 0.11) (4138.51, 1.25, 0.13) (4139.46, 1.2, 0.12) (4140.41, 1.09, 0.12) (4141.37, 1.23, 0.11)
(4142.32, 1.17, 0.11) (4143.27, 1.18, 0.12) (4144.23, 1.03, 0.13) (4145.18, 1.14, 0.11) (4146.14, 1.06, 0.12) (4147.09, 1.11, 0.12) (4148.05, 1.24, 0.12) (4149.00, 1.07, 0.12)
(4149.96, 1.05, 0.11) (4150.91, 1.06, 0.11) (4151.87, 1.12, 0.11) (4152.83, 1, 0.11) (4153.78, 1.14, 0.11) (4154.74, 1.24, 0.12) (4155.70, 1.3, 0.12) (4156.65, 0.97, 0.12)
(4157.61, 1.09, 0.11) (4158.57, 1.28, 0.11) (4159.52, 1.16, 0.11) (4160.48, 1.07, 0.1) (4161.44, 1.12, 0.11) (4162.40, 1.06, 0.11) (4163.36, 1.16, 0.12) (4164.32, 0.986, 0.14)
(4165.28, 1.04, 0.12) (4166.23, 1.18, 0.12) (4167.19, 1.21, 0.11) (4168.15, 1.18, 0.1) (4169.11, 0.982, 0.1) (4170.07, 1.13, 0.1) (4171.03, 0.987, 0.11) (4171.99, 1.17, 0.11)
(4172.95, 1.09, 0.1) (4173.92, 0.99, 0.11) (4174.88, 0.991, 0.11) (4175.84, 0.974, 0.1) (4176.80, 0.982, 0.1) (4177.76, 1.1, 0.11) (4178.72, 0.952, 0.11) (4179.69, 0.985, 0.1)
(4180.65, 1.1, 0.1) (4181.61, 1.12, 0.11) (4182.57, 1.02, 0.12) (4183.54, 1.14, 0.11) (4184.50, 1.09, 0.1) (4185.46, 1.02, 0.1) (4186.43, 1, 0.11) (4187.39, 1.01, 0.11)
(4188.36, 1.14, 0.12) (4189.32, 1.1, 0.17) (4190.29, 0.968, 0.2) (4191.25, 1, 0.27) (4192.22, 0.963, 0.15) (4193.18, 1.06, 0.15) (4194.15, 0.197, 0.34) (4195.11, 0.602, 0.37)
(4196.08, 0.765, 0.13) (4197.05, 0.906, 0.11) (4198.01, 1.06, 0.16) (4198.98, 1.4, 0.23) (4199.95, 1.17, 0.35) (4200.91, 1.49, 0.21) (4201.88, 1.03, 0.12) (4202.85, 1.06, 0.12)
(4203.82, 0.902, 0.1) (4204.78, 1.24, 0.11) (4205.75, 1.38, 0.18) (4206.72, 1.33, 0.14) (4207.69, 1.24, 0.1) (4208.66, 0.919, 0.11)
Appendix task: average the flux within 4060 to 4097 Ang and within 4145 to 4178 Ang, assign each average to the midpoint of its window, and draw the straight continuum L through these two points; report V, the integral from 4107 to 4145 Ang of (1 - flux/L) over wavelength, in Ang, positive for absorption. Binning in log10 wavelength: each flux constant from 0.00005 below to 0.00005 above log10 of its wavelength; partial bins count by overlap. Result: 2.5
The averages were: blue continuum 1.19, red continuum 1.1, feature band 1.06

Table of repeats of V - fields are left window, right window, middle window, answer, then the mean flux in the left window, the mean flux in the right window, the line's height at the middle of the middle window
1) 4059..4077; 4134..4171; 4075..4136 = 4.7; 1.21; 1.12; 1.17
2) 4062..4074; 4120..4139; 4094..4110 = 2.1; 1.21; 1.08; 1.14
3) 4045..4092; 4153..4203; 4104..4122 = 2.3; 1.22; 1.06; 1.15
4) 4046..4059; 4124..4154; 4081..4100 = 0.0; 1.21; 1.11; 1.16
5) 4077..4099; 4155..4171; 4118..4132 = 1.2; 1.17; 1.12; 1.15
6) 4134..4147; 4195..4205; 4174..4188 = 0.7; 1.14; 1.07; 1.09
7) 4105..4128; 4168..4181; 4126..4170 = -3.6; 1.02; 1.04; 1.03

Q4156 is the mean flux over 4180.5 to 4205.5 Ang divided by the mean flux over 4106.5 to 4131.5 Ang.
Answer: 1.00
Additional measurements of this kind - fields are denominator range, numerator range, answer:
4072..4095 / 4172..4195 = 0.84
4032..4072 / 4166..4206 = 0.87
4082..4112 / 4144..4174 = 1.02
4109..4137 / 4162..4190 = 1.02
